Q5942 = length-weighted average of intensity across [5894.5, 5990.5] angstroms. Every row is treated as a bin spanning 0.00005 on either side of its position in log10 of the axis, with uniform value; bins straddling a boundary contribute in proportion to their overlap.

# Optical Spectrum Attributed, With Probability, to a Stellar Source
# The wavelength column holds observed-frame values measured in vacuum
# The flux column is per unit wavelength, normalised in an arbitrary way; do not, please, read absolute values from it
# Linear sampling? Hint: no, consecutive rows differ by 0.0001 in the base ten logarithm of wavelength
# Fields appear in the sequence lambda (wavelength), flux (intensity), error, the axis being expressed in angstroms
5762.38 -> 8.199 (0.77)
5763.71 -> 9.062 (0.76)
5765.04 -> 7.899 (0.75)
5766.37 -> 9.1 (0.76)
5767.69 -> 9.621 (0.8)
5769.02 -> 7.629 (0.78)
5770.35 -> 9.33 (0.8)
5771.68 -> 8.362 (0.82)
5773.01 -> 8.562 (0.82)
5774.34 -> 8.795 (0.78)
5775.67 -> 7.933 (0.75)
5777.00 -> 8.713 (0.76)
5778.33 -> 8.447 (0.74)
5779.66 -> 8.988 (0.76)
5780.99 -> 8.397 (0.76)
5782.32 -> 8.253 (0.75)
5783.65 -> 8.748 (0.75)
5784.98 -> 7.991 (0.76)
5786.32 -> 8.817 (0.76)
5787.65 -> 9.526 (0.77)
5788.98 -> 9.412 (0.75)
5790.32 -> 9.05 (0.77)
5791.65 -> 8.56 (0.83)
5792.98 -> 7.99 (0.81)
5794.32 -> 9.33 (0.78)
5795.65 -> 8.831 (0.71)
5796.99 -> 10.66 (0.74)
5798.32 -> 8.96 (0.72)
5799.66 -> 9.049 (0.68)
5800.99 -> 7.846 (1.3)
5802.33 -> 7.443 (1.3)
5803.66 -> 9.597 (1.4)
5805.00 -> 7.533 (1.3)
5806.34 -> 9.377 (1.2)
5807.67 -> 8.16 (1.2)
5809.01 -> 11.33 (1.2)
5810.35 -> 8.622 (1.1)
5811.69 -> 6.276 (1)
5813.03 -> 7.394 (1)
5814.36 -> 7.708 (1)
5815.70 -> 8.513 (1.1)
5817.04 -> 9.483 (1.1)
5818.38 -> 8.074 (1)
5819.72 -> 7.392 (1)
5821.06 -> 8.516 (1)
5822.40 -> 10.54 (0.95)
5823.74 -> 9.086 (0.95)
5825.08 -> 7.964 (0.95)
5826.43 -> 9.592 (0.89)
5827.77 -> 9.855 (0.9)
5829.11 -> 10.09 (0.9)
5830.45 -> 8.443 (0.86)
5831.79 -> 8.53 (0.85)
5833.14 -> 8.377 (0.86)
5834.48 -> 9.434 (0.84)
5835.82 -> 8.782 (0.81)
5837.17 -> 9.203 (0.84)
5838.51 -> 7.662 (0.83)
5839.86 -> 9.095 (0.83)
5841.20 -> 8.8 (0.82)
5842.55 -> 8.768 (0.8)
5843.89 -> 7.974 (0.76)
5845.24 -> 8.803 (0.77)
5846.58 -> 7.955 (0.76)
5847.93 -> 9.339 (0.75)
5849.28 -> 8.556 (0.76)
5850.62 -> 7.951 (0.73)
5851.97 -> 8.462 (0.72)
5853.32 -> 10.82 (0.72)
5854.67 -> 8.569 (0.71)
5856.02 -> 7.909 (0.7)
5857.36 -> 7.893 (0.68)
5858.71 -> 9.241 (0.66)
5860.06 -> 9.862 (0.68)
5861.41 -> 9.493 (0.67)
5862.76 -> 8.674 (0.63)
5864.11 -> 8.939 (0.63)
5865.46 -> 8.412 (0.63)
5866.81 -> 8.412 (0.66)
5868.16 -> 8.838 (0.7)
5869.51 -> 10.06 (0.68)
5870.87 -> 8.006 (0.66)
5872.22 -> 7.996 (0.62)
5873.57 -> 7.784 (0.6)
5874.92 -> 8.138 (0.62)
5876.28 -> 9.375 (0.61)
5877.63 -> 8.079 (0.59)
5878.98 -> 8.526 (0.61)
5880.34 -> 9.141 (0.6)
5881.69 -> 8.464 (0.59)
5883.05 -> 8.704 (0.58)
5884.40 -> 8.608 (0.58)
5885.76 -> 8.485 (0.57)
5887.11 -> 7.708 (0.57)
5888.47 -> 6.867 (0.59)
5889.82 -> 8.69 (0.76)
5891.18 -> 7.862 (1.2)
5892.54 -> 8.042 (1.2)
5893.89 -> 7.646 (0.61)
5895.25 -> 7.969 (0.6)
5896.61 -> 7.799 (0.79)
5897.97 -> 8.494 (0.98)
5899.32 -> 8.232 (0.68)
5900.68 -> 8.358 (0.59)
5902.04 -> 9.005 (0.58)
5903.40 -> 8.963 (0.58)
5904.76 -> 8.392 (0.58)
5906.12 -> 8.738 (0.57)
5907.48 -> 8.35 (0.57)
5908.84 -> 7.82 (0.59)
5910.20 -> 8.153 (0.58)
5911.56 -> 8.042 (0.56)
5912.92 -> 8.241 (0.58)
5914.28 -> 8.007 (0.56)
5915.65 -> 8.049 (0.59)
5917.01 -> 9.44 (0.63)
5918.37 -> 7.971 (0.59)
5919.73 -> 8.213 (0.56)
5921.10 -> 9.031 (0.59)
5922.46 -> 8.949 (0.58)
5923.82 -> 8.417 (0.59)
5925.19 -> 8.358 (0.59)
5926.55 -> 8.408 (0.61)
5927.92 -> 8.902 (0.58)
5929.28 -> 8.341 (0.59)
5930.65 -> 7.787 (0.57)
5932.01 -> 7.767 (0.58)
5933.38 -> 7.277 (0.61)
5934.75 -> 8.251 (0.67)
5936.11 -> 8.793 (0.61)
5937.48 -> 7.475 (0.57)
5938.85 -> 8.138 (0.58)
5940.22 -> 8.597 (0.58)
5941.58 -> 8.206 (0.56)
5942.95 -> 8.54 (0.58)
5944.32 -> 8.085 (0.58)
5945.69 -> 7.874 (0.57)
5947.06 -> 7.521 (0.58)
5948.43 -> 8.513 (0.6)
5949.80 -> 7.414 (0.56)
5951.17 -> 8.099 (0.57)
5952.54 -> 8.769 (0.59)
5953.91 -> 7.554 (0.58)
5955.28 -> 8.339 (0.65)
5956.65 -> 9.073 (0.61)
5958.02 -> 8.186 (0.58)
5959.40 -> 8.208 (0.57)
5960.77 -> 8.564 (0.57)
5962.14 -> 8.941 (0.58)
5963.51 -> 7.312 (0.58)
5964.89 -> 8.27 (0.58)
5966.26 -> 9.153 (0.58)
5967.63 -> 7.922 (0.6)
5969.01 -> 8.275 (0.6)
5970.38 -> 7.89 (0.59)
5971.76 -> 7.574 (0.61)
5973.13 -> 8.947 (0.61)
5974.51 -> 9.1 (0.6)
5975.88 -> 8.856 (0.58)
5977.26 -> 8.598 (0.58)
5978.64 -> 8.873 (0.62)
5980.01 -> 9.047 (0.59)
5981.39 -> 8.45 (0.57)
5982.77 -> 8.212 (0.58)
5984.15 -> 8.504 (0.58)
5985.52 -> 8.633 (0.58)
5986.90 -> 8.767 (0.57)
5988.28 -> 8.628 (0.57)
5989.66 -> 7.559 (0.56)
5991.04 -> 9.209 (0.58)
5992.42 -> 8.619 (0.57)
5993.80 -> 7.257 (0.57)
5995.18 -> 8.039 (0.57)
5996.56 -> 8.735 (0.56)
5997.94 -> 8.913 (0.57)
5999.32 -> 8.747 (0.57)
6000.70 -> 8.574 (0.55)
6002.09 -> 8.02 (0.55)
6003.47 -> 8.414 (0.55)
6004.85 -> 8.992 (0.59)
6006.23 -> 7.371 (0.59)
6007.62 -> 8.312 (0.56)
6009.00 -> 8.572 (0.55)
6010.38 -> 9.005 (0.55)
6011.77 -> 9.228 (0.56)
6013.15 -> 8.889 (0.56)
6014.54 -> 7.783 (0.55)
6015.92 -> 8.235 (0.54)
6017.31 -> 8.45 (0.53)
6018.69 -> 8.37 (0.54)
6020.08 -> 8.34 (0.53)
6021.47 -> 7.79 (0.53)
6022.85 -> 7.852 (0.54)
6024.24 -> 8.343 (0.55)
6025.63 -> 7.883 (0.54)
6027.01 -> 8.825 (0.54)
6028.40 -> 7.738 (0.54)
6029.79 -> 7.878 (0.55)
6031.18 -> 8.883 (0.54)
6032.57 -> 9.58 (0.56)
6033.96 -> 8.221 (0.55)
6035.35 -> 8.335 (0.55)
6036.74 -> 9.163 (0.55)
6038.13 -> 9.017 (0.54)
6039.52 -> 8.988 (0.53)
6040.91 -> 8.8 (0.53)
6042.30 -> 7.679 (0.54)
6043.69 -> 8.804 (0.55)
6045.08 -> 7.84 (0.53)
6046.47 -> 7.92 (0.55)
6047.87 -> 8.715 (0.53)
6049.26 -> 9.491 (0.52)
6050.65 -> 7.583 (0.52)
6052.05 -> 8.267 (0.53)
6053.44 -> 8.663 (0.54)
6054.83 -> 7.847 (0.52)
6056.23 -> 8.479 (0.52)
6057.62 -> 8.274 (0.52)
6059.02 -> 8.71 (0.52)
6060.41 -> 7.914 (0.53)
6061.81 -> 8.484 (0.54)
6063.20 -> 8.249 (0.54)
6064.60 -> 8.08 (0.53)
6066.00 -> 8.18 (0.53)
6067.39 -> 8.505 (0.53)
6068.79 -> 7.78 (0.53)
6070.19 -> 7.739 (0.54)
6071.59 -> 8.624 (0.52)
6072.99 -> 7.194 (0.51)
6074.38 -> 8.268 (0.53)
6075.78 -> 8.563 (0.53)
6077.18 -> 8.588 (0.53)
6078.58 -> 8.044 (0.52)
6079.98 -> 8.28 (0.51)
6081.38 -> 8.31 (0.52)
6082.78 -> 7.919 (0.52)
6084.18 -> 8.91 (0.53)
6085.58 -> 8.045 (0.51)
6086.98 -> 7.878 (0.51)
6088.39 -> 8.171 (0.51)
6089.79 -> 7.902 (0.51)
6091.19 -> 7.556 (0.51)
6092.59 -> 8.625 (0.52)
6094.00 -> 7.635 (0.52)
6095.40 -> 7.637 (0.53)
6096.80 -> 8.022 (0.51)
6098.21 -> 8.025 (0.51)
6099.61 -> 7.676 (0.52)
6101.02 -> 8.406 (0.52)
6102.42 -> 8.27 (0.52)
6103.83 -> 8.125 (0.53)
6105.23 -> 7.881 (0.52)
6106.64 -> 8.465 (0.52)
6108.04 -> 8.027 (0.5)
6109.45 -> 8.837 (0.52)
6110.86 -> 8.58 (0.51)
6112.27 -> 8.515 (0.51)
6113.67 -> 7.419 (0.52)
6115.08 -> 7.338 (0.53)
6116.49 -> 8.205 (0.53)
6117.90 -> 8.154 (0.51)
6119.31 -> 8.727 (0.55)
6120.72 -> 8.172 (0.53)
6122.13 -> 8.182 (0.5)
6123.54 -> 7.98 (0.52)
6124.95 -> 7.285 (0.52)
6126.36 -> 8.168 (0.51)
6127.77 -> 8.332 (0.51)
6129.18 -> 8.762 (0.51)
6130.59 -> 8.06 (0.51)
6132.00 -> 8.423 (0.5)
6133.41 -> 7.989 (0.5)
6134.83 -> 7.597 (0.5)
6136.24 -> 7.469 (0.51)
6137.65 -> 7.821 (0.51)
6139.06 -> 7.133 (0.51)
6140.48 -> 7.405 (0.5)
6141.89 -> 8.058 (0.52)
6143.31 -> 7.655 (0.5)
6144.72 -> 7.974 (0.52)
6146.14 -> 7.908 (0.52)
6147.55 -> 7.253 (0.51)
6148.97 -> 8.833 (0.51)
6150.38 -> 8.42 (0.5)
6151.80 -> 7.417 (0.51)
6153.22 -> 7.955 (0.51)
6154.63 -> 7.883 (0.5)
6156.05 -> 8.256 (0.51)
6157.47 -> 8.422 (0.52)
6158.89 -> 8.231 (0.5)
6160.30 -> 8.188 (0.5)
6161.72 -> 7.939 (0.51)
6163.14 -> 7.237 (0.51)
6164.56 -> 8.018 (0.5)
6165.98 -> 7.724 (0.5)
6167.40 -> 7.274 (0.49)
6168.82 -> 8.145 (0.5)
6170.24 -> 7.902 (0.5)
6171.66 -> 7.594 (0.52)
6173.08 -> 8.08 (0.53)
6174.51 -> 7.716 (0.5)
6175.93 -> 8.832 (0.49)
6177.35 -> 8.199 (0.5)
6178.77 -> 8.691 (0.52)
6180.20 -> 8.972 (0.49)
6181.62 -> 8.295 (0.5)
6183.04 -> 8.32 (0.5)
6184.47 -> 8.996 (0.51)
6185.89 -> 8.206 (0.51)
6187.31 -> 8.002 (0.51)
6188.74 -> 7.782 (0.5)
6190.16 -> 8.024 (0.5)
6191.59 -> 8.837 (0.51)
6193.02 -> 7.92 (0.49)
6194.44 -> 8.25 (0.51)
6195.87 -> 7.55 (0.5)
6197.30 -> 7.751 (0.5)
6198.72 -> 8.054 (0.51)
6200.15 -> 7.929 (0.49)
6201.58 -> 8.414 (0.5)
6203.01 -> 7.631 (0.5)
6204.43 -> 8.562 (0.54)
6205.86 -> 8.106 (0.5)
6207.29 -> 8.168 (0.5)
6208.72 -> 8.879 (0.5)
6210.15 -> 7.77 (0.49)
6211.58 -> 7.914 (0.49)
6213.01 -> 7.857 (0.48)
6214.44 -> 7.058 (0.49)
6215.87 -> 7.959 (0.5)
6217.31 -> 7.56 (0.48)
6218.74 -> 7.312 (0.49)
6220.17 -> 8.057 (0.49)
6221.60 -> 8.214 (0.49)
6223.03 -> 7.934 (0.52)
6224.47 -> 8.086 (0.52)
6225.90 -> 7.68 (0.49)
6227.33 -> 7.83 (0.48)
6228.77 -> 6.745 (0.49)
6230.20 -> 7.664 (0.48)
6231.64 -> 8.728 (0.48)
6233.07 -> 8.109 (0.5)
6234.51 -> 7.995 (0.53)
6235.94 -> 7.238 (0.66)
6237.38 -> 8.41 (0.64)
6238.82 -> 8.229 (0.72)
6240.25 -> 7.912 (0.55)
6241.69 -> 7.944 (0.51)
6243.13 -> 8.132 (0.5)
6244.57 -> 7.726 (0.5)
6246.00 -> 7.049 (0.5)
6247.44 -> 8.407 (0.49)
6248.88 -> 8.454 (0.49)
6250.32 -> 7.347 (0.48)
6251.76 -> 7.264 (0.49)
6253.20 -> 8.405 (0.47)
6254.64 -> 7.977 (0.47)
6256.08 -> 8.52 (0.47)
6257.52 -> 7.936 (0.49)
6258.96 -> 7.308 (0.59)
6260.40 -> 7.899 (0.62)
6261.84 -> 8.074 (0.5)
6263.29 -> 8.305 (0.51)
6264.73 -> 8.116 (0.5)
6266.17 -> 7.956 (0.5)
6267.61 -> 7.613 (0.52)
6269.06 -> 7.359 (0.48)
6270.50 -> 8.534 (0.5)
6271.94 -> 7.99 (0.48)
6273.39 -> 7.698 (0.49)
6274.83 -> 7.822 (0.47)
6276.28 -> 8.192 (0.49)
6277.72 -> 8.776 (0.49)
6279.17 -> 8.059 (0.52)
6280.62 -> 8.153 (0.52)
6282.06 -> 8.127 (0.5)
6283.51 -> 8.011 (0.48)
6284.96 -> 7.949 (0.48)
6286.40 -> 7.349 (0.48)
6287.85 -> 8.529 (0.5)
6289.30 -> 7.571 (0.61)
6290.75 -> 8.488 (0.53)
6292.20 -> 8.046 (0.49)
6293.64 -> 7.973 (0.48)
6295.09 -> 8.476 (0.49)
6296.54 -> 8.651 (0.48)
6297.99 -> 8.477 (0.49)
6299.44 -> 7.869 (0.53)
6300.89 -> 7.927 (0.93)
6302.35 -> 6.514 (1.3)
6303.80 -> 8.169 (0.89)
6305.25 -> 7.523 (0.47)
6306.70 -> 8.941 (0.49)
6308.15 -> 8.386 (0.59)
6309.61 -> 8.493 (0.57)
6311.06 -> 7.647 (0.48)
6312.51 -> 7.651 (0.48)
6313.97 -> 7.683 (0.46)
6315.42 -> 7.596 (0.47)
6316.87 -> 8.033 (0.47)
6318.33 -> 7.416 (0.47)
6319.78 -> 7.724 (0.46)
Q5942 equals 8.33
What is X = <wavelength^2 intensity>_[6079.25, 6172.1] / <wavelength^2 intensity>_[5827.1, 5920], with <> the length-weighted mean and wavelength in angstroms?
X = 1.02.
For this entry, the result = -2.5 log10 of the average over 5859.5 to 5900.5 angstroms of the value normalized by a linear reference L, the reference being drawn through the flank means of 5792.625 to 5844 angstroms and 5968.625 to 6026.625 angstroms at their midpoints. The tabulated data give 0.02 mag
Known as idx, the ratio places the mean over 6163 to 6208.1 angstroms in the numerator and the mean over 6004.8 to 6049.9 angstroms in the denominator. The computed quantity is 1.0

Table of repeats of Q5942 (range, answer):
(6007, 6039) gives 8.47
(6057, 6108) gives 8.14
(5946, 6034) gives 8.39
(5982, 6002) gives 8.44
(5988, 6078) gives 8.37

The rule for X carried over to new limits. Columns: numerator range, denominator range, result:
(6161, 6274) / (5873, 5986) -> 1.05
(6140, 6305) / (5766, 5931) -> 1.05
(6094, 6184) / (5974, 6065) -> 0.99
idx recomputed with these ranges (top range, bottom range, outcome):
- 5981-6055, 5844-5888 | 0.98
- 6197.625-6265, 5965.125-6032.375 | 0.94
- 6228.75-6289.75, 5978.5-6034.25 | 0.94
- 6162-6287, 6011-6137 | 0.97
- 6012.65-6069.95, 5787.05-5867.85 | 0.95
